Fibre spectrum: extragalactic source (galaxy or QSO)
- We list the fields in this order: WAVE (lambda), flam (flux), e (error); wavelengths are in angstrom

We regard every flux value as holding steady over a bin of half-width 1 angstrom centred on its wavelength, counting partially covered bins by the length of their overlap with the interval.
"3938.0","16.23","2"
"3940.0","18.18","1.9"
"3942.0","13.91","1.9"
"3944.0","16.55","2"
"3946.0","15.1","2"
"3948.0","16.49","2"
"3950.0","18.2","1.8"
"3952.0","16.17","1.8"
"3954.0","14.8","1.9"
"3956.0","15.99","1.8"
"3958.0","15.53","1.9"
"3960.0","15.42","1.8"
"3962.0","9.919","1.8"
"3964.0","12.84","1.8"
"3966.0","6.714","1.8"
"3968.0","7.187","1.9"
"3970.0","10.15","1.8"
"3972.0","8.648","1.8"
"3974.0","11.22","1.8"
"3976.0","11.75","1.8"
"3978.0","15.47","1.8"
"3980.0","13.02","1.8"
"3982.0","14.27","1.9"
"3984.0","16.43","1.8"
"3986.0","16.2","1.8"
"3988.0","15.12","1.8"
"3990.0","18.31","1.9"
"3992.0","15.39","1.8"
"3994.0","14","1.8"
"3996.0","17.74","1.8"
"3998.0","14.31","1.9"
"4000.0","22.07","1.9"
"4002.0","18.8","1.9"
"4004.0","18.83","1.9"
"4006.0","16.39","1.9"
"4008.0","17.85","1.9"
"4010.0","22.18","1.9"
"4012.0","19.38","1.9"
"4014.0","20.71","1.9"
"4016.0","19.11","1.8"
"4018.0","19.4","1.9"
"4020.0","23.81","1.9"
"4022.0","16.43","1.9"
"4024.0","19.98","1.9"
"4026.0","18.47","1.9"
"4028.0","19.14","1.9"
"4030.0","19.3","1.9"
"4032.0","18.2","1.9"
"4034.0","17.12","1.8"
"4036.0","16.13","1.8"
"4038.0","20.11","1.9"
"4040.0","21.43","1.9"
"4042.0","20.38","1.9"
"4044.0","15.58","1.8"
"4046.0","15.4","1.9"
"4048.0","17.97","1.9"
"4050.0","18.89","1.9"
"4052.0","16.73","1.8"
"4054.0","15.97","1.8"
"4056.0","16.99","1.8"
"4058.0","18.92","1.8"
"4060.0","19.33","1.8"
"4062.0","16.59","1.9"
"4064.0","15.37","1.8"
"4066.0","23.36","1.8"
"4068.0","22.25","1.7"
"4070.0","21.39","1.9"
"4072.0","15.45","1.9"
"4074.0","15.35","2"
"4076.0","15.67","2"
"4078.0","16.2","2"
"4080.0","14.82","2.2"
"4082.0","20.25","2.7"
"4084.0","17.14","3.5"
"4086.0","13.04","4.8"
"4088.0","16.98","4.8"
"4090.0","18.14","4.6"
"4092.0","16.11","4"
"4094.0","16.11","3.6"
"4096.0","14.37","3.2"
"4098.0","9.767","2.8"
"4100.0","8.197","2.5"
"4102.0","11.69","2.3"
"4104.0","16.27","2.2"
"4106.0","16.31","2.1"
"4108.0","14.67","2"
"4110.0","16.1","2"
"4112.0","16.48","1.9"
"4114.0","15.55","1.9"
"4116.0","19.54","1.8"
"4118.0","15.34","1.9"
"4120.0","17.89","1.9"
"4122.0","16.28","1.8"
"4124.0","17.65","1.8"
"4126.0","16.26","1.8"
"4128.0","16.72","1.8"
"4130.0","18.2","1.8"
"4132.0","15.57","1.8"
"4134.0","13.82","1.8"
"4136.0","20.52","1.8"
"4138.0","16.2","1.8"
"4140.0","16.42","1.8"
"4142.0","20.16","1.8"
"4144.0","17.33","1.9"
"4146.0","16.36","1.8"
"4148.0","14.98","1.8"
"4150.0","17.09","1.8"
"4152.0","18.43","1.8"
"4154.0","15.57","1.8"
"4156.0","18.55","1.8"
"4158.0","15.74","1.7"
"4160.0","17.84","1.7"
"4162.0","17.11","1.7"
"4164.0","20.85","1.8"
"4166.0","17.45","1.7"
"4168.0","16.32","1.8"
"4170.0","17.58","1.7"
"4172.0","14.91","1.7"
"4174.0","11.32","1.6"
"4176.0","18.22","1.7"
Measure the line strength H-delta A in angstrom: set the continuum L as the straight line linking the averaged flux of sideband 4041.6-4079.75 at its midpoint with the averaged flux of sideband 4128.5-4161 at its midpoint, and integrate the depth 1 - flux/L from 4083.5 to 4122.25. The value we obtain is 4.69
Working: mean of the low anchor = 17.7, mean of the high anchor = 17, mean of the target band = 15.3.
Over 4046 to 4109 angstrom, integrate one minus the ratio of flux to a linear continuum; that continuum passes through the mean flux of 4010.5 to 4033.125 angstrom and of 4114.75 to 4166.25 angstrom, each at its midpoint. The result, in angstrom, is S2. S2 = 6.9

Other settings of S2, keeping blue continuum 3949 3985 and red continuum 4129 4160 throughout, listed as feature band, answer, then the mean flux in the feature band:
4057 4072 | -4.06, 19.3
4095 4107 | 2.45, 12.8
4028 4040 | -3.32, 18.5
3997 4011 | -4.86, 18.6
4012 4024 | -4.85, 19.9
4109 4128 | -0.41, 16.8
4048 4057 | -1.39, 17.2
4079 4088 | -0.43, 16.4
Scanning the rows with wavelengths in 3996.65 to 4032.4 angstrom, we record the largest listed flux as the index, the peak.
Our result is 23.81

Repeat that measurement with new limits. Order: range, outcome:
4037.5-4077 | 23.36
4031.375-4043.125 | 21.43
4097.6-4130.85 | 19.54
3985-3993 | 18.31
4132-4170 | 20.85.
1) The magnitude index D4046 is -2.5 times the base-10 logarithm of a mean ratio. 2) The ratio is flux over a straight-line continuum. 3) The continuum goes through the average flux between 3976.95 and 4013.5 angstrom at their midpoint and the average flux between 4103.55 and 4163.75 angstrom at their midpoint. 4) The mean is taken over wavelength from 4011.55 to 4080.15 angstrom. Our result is -0.08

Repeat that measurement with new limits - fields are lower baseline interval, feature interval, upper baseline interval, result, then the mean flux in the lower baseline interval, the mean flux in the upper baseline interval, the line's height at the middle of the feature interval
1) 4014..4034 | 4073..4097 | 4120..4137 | 0.11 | 19.3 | 16.9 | 17.9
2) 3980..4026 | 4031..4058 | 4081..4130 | -0.05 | 17.9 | 15.8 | 17.1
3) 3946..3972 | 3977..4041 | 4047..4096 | -0.19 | 13.2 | 17.4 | 15.1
